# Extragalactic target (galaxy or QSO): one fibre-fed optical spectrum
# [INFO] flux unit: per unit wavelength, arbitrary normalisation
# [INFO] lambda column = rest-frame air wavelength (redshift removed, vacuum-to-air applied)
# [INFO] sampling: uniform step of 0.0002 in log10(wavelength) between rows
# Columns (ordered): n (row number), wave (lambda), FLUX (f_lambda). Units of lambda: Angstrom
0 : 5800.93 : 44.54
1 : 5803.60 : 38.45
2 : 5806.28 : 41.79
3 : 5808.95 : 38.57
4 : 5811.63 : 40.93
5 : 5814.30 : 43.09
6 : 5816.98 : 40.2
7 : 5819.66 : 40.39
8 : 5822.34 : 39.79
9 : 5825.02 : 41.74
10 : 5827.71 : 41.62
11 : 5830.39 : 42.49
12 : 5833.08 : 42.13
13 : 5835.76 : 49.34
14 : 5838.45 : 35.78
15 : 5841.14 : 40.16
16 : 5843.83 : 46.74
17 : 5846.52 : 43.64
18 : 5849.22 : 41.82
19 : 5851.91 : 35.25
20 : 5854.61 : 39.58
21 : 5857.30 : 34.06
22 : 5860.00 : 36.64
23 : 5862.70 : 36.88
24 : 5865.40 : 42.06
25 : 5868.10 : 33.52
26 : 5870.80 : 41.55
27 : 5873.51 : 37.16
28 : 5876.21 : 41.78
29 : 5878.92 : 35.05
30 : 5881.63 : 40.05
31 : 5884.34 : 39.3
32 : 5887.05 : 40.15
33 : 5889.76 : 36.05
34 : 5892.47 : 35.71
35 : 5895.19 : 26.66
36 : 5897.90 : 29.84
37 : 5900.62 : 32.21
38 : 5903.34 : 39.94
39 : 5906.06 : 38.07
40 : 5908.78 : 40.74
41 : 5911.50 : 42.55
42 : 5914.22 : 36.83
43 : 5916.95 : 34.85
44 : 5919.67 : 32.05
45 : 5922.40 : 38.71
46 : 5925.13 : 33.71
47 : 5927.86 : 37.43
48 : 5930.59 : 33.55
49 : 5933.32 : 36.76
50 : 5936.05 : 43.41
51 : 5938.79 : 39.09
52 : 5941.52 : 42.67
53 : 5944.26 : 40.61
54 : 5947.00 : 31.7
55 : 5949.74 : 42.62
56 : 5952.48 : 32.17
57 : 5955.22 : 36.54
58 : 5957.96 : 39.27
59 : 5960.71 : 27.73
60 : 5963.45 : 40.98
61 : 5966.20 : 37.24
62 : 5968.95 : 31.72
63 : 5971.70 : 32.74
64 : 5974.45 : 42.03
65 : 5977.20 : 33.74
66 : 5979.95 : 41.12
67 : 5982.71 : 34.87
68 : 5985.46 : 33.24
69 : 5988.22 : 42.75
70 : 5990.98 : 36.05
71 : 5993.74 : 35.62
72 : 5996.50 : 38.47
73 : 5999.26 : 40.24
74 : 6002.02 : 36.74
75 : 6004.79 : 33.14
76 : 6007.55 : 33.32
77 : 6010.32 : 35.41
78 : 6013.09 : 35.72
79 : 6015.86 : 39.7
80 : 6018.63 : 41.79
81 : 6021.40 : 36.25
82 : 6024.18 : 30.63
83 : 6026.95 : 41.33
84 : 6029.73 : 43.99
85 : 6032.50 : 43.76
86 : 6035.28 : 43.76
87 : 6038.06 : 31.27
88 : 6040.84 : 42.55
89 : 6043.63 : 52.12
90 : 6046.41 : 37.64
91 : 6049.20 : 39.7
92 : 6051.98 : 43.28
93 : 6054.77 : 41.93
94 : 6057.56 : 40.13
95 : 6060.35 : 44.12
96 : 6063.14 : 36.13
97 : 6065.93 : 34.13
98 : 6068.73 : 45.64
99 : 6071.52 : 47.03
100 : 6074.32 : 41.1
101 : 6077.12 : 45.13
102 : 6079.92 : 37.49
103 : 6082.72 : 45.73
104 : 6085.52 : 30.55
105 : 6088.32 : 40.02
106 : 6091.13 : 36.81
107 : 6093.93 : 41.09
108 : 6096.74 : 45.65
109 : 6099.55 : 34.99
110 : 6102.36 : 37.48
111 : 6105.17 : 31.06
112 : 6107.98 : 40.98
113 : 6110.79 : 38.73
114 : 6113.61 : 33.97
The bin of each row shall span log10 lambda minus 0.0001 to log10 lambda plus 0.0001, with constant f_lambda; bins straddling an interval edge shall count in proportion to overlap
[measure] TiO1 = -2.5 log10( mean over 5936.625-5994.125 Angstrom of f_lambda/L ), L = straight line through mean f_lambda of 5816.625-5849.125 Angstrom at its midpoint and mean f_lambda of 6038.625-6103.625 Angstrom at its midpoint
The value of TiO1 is 0.12 mag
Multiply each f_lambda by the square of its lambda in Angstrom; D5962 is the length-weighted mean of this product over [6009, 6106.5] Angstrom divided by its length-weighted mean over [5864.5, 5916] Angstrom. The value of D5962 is 1.1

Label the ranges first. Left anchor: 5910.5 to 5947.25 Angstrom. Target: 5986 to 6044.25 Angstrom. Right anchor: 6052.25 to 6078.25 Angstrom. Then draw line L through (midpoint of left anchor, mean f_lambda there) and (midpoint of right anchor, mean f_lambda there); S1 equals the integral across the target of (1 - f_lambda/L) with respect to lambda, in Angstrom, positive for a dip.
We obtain 2.4 Angstrom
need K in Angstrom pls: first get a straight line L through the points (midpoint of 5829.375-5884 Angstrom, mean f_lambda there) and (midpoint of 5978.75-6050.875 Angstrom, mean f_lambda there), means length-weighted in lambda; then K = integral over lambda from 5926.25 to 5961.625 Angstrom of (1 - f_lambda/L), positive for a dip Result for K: 1.6 Angstrom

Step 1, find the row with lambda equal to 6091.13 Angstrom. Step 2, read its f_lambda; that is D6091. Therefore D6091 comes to 36.81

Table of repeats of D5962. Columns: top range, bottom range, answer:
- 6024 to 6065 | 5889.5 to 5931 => 1.21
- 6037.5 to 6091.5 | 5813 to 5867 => 1.08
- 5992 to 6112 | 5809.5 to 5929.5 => 1.09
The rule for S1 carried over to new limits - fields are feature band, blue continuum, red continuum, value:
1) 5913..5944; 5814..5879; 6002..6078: 2.12 Angstrom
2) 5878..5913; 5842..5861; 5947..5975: 1.40 Angstrom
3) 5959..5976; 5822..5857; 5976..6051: 1.60 Angstrom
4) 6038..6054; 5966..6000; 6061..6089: -1.08 Angstrom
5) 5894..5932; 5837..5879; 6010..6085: 3.77 Angstrom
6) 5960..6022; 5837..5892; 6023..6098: 5.40 Angstrom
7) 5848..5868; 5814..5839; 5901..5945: 1.39 Angstrom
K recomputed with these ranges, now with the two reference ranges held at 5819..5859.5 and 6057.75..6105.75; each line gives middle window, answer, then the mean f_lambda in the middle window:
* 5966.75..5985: 2.0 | 36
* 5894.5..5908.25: 2.2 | 34.1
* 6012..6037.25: 0.3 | 39.5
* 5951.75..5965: 1.6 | 35.5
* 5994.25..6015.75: 2.0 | 36.3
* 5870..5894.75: 1.6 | 38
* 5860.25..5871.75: 0.7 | 38.2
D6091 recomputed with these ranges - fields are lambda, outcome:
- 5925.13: 33.71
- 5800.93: 44.54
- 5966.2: 37.24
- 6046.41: 37.64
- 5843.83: 46.74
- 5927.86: 37.43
